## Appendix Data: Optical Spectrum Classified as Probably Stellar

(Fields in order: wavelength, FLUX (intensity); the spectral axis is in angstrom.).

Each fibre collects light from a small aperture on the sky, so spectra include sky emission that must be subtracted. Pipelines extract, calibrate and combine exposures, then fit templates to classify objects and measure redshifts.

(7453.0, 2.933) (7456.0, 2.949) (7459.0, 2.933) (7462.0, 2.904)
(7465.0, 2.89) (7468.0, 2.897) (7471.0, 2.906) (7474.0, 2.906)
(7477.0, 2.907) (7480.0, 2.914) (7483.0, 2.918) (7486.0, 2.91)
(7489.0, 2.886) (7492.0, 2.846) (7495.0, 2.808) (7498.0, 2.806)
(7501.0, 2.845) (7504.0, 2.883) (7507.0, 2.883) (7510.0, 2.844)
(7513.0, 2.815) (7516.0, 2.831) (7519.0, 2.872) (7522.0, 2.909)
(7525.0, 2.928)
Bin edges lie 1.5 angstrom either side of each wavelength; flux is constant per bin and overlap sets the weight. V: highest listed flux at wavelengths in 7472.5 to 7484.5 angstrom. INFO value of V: 2.918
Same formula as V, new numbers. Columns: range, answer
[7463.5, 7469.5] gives 2.897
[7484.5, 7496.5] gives 2.91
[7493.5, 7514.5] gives 2.883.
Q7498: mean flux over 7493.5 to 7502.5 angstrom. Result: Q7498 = 2.82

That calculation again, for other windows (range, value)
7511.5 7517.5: 2.82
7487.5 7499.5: 2.84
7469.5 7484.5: 2.91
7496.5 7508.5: 2.85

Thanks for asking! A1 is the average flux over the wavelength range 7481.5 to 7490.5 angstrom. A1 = 2.9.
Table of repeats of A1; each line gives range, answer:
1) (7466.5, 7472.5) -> 2.9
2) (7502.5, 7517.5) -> 2.85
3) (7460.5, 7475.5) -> 2.9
